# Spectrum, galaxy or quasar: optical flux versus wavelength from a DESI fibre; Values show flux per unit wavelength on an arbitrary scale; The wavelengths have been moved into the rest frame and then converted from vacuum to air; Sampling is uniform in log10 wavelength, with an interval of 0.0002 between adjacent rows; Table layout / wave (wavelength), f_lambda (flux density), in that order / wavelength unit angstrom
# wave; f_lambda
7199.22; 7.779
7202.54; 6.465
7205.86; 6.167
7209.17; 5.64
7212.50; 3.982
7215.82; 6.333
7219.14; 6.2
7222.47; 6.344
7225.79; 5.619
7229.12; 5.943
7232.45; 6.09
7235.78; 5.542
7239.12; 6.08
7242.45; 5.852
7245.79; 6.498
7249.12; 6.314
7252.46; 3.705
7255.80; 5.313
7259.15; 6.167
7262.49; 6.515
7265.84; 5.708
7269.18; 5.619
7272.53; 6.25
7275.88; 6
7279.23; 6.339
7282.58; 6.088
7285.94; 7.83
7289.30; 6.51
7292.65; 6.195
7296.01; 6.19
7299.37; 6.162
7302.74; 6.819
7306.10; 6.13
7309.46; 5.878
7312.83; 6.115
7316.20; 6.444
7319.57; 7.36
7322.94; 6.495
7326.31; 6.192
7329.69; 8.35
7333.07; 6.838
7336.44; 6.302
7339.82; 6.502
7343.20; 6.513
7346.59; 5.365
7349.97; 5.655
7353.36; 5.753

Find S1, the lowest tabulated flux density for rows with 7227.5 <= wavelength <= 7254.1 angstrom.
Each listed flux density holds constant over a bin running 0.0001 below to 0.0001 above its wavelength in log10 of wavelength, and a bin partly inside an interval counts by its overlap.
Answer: 3.705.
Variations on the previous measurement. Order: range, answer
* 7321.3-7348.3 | 5.365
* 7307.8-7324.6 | 5.878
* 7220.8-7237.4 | 5.542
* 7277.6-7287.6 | 6.088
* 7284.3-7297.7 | 6.19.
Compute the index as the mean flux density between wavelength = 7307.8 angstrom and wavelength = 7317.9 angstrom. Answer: 6.15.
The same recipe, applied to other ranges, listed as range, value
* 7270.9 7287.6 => 6.5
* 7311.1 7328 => 6.52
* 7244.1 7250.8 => 6.4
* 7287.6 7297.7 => 6.3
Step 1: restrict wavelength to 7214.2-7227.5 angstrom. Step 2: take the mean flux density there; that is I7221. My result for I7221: 6.12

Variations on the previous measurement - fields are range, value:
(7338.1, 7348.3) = 6.12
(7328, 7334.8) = 7.59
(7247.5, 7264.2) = 5.6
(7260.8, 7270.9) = 5.95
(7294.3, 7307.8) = 6.32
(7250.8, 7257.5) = 4.51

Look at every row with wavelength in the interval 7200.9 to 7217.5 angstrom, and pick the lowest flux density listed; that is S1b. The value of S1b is 3.982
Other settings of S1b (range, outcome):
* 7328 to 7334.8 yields 6.838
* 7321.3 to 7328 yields 6.192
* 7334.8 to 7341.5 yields 6.302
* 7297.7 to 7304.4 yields 6.162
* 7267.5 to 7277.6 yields 5.619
